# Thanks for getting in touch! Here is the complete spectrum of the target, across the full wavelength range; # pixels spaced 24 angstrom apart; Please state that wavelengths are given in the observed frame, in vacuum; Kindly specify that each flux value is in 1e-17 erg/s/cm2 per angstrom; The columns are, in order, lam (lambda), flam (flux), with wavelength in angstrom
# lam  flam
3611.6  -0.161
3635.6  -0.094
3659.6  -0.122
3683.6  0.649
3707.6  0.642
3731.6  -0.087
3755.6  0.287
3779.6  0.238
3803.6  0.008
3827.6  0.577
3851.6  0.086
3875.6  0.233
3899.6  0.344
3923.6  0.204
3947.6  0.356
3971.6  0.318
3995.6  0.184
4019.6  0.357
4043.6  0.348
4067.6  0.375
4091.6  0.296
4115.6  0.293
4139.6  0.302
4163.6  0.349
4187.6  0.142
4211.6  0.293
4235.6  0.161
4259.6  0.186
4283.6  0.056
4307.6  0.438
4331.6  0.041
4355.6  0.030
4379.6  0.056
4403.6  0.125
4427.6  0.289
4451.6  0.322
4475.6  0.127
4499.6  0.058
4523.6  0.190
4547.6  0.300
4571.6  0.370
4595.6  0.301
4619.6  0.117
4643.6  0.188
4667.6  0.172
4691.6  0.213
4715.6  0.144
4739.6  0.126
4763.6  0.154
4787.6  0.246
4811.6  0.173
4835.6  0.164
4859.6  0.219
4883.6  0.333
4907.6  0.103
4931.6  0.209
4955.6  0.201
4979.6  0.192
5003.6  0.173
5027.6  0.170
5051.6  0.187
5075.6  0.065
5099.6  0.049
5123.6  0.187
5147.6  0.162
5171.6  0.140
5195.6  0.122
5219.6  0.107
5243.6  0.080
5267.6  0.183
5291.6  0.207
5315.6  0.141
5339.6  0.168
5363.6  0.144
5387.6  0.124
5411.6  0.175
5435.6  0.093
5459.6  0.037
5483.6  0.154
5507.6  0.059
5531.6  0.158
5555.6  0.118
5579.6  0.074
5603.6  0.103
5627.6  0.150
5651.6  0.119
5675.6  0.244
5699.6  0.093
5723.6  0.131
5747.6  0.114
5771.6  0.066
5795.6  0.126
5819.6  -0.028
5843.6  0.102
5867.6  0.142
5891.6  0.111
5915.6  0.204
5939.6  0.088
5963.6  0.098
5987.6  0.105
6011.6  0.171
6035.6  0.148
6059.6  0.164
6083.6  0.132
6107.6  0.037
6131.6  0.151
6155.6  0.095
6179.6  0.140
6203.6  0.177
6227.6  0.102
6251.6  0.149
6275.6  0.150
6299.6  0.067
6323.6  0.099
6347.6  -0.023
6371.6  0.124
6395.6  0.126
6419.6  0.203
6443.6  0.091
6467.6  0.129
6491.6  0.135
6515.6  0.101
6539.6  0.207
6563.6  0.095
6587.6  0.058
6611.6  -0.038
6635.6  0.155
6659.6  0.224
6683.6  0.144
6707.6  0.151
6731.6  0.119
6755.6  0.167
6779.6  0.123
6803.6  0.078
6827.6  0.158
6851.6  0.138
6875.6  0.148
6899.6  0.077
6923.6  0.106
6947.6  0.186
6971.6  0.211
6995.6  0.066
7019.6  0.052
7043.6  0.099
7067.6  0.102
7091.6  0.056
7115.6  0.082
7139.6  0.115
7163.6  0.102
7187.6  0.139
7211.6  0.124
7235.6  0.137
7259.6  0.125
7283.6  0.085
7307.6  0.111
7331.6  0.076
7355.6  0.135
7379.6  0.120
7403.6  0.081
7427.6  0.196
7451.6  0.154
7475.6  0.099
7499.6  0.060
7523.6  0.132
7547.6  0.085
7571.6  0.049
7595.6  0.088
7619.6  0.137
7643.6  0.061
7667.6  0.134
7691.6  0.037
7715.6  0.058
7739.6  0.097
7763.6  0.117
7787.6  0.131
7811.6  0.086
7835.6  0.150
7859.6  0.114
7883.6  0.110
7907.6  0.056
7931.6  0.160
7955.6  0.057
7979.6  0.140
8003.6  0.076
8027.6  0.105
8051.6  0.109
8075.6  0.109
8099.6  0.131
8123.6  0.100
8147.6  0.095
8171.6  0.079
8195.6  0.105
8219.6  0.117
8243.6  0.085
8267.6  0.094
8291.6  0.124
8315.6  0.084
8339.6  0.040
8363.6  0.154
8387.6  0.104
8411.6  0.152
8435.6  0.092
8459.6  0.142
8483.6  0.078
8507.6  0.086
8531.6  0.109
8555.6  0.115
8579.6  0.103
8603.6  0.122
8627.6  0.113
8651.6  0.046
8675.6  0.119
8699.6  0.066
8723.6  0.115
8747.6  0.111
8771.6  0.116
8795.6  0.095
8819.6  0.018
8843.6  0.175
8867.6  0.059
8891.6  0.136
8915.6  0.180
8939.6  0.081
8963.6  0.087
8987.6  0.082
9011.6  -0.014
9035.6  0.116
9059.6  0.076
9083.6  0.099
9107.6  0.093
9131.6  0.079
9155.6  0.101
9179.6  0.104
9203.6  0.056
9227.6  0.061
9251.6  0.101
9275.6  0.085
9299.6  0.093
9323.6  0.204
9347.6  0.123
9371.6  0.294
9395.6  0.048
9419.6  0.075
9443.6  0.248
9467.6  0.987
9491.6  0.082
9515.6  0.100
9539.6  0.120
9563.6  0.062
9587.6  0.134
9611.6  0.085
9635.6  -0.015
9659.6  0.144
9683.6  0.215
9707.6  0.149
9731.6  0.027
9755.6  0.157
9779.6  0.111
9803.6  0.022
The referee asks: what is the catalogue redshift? 1.539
